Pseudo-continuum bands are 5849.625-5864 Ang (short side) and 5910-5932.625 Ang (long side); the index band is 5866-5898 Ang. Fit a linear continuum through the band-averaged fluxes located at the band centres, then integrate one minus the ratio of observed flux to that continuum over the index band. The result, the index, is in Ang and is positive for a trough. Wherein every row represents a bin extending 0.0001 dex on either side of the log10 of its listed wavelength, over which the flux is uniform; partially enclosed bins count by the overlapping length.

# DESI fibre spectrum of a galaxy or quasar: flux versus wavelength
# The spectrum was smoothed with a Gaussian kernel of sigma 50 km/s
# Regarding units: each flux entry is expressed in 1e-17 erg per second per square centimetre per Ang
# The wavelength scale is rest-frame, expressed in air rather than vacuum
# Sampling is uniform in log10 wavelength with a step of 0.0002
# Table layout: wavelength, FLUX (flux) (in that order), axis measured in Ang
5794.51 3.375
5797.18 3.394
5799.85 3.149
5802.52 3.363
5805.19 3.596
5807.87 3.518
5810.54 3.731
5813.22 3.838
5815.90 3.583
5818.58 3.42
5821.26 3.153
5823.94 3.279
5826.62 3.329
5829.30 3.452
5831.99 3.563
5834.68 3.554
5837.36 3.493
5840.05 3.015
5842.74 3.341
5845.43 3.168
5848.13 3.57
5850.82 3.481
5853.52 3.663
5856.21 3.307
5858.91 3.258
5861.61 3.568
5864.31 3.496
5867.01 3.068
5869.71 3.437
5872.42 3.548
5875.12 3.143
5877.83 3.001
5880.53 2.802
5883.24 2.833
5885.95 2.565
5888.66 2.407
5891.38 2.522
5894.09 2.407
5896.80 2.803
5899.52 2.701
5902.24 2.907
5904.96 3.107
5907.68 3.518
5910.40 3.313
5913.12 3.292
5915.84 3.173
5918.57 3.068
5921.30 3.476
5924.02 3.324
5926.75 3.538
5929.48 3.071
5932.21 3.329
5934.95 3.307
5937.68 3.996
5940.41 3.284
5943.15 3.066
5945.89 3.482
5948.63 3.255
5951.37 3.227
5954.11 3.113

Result 4.9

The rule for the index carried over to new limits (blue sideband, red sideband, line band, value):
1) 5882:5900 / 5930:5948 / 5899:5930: -2.51 Ang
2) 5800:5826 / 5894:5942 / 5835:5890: 2.37 Ang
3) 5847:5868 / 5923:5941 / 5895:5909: 1.78 Ang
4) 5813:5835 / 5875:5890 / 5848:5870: -2.78 Ang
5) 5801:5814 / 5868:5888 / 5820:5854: -0.31 Ang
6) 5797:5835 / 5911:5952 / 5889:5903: 3.03 Ang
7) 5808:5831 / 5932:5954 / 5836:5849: 0.55 Ang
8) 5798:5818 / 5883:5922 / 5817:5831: 0.38 Ang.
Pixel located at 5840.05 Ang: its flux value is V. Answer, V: 3.015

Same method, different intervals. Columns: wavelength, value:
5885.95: 2.565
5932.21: 3.329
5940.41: 3.284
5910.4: 3.313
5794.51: 3.375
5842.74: 3.341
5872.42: 3.548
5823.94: 3.279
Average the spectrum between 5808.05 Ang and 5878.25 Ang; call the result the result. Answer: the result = 3.41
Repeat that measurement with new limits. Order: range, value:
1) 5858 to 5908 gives 2.99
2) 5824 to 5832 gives 3.4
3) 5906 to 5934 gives 3.31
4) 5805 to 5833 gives 3.49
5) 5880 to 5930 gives 2.99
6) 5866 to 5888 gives 3.03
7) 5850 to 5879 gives 3.36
